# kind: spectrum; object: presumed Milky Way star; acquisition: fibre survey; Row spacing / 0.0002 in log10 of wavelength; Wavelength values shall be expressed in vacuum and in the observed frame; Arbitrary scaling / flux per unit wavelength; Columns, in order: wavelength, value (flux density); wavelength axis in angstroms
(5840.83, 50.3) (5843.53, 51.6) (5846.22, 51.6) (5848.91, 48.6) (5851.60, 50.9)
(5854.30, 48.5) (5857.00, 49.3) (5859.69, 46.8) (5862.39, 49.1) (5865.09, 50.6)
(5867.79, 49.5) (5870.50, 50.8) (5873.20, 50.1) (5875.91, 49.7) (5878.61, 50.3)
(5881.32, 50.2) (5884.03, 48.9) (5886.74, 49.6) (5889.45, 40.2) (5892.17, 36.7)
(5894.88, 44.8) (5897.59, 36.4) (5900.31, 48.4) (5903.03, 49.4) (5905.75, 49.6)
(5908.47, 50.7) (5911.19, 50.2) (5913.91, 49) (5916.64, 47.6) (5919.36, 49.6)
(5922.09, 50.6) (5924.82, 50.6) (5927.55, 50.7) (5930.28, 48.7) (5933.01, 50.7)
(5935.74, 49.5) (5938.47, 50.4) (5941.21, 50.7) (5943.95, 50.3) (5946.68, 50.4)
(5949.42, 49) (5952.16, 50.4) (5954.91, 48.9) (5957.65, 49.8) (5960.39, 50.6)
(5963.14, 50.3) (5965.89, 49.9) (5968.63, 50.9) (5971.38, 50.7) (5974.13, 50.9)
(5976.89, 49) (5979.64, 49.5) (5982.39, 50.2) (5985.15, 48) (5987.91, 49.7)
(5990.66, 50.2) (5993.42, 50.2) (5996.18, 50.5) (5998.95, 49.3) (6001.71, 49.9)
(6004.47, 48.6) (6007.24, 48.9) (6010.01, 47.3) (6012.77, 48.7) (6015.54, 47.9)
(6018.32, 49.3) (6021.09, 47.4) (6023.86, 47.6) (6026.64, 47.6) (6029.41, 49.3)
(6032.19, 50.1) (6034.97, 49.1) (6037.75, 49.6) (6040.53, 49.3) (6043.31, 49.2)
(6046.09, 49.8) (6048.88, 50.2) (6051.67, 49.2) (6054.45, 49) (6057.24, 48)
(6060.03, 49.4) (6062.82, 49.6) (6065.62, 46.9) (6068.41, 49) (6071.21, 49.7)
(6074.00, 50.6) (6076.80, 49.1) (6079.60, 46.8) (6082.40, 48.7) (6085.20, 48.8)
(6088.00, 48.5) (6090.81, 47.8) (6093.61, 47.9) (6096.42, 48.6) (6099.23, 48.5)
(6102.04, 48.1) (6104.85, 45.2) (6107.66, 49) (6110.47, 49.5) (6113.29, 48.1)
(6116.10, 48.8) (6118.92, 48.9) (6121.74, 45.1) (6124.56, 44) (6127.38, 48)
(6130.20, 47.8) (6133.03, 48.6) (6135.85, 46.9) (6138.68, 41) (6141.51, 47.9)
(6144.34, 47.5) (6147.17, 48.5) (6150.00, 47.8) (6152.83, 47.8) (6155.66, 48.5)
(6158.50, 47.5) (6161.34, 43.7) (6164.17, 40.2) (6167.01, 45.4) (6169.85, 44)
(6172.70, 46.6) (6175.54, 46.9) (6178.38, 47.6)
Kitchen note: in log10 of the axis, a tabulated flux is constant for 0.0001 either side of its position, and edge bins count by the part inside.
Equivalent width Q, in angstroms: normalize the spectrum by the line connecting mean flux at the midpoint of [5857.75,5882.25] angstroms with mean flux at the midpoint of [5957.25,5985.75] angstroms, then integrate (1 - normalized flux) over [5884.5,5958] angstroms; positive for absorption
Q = 2.4 angstroms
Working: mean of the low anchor 49.7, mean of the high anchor 50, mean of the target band 48.2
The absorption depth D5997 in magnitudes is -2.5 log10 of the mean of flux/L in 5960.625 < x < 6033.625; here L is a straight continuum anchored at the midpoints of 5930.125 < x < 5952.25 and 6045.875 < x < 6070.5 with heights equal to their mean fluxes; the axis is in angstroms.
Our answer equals 0.01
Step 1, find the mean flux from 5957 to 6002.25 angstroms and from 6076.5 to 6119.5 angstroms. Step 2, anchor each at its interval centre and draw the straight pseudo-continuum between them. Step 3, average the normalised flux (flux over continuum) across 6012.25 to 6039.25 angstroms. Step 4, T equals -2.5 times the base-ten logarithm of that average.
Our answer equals 0.014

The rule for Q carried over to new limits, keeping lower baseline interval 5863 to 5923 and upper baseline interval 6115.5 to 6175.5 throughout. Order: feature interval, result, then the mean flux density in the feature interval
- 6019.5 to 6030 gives -0.2 angstroms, 47.9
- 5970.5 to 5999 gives -1.5 angstroms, 49.8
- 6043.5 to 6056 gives -0.7 angstroms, 49.5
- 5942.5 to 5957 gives -0.7 angstroms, 49.8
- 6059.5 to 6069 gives -0.4 angstroms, 48.6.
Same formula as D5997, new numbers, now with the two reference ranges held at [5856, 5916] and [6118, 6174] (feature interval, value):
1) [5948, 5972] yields -0.061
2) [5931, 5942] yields -0.062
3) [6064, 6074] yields -0.049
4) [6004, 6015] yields -0.029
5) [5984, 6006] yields -0.055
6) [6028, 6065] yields -0.056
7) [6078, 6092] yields -0.035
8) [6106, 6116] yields -0.053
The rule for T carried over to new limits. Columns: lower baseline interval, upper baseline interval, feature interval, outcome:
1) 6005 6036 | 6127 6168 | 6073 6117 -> -0.024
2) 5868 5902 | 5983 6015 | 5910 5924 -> -0.049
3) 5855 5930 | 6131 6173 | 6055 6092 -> -0.044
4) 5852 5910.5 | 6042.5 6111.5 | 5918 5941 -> -0.049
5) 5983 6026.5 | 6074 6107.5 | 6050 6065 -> -0.011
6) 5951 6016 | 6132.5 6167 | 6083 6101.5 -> -0.021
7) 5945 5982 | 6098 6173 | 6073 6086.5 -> -0.021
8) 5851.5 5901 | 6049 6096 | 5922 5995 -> -0.047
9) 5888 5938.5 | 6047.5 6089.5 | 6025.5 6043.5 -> -0.014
